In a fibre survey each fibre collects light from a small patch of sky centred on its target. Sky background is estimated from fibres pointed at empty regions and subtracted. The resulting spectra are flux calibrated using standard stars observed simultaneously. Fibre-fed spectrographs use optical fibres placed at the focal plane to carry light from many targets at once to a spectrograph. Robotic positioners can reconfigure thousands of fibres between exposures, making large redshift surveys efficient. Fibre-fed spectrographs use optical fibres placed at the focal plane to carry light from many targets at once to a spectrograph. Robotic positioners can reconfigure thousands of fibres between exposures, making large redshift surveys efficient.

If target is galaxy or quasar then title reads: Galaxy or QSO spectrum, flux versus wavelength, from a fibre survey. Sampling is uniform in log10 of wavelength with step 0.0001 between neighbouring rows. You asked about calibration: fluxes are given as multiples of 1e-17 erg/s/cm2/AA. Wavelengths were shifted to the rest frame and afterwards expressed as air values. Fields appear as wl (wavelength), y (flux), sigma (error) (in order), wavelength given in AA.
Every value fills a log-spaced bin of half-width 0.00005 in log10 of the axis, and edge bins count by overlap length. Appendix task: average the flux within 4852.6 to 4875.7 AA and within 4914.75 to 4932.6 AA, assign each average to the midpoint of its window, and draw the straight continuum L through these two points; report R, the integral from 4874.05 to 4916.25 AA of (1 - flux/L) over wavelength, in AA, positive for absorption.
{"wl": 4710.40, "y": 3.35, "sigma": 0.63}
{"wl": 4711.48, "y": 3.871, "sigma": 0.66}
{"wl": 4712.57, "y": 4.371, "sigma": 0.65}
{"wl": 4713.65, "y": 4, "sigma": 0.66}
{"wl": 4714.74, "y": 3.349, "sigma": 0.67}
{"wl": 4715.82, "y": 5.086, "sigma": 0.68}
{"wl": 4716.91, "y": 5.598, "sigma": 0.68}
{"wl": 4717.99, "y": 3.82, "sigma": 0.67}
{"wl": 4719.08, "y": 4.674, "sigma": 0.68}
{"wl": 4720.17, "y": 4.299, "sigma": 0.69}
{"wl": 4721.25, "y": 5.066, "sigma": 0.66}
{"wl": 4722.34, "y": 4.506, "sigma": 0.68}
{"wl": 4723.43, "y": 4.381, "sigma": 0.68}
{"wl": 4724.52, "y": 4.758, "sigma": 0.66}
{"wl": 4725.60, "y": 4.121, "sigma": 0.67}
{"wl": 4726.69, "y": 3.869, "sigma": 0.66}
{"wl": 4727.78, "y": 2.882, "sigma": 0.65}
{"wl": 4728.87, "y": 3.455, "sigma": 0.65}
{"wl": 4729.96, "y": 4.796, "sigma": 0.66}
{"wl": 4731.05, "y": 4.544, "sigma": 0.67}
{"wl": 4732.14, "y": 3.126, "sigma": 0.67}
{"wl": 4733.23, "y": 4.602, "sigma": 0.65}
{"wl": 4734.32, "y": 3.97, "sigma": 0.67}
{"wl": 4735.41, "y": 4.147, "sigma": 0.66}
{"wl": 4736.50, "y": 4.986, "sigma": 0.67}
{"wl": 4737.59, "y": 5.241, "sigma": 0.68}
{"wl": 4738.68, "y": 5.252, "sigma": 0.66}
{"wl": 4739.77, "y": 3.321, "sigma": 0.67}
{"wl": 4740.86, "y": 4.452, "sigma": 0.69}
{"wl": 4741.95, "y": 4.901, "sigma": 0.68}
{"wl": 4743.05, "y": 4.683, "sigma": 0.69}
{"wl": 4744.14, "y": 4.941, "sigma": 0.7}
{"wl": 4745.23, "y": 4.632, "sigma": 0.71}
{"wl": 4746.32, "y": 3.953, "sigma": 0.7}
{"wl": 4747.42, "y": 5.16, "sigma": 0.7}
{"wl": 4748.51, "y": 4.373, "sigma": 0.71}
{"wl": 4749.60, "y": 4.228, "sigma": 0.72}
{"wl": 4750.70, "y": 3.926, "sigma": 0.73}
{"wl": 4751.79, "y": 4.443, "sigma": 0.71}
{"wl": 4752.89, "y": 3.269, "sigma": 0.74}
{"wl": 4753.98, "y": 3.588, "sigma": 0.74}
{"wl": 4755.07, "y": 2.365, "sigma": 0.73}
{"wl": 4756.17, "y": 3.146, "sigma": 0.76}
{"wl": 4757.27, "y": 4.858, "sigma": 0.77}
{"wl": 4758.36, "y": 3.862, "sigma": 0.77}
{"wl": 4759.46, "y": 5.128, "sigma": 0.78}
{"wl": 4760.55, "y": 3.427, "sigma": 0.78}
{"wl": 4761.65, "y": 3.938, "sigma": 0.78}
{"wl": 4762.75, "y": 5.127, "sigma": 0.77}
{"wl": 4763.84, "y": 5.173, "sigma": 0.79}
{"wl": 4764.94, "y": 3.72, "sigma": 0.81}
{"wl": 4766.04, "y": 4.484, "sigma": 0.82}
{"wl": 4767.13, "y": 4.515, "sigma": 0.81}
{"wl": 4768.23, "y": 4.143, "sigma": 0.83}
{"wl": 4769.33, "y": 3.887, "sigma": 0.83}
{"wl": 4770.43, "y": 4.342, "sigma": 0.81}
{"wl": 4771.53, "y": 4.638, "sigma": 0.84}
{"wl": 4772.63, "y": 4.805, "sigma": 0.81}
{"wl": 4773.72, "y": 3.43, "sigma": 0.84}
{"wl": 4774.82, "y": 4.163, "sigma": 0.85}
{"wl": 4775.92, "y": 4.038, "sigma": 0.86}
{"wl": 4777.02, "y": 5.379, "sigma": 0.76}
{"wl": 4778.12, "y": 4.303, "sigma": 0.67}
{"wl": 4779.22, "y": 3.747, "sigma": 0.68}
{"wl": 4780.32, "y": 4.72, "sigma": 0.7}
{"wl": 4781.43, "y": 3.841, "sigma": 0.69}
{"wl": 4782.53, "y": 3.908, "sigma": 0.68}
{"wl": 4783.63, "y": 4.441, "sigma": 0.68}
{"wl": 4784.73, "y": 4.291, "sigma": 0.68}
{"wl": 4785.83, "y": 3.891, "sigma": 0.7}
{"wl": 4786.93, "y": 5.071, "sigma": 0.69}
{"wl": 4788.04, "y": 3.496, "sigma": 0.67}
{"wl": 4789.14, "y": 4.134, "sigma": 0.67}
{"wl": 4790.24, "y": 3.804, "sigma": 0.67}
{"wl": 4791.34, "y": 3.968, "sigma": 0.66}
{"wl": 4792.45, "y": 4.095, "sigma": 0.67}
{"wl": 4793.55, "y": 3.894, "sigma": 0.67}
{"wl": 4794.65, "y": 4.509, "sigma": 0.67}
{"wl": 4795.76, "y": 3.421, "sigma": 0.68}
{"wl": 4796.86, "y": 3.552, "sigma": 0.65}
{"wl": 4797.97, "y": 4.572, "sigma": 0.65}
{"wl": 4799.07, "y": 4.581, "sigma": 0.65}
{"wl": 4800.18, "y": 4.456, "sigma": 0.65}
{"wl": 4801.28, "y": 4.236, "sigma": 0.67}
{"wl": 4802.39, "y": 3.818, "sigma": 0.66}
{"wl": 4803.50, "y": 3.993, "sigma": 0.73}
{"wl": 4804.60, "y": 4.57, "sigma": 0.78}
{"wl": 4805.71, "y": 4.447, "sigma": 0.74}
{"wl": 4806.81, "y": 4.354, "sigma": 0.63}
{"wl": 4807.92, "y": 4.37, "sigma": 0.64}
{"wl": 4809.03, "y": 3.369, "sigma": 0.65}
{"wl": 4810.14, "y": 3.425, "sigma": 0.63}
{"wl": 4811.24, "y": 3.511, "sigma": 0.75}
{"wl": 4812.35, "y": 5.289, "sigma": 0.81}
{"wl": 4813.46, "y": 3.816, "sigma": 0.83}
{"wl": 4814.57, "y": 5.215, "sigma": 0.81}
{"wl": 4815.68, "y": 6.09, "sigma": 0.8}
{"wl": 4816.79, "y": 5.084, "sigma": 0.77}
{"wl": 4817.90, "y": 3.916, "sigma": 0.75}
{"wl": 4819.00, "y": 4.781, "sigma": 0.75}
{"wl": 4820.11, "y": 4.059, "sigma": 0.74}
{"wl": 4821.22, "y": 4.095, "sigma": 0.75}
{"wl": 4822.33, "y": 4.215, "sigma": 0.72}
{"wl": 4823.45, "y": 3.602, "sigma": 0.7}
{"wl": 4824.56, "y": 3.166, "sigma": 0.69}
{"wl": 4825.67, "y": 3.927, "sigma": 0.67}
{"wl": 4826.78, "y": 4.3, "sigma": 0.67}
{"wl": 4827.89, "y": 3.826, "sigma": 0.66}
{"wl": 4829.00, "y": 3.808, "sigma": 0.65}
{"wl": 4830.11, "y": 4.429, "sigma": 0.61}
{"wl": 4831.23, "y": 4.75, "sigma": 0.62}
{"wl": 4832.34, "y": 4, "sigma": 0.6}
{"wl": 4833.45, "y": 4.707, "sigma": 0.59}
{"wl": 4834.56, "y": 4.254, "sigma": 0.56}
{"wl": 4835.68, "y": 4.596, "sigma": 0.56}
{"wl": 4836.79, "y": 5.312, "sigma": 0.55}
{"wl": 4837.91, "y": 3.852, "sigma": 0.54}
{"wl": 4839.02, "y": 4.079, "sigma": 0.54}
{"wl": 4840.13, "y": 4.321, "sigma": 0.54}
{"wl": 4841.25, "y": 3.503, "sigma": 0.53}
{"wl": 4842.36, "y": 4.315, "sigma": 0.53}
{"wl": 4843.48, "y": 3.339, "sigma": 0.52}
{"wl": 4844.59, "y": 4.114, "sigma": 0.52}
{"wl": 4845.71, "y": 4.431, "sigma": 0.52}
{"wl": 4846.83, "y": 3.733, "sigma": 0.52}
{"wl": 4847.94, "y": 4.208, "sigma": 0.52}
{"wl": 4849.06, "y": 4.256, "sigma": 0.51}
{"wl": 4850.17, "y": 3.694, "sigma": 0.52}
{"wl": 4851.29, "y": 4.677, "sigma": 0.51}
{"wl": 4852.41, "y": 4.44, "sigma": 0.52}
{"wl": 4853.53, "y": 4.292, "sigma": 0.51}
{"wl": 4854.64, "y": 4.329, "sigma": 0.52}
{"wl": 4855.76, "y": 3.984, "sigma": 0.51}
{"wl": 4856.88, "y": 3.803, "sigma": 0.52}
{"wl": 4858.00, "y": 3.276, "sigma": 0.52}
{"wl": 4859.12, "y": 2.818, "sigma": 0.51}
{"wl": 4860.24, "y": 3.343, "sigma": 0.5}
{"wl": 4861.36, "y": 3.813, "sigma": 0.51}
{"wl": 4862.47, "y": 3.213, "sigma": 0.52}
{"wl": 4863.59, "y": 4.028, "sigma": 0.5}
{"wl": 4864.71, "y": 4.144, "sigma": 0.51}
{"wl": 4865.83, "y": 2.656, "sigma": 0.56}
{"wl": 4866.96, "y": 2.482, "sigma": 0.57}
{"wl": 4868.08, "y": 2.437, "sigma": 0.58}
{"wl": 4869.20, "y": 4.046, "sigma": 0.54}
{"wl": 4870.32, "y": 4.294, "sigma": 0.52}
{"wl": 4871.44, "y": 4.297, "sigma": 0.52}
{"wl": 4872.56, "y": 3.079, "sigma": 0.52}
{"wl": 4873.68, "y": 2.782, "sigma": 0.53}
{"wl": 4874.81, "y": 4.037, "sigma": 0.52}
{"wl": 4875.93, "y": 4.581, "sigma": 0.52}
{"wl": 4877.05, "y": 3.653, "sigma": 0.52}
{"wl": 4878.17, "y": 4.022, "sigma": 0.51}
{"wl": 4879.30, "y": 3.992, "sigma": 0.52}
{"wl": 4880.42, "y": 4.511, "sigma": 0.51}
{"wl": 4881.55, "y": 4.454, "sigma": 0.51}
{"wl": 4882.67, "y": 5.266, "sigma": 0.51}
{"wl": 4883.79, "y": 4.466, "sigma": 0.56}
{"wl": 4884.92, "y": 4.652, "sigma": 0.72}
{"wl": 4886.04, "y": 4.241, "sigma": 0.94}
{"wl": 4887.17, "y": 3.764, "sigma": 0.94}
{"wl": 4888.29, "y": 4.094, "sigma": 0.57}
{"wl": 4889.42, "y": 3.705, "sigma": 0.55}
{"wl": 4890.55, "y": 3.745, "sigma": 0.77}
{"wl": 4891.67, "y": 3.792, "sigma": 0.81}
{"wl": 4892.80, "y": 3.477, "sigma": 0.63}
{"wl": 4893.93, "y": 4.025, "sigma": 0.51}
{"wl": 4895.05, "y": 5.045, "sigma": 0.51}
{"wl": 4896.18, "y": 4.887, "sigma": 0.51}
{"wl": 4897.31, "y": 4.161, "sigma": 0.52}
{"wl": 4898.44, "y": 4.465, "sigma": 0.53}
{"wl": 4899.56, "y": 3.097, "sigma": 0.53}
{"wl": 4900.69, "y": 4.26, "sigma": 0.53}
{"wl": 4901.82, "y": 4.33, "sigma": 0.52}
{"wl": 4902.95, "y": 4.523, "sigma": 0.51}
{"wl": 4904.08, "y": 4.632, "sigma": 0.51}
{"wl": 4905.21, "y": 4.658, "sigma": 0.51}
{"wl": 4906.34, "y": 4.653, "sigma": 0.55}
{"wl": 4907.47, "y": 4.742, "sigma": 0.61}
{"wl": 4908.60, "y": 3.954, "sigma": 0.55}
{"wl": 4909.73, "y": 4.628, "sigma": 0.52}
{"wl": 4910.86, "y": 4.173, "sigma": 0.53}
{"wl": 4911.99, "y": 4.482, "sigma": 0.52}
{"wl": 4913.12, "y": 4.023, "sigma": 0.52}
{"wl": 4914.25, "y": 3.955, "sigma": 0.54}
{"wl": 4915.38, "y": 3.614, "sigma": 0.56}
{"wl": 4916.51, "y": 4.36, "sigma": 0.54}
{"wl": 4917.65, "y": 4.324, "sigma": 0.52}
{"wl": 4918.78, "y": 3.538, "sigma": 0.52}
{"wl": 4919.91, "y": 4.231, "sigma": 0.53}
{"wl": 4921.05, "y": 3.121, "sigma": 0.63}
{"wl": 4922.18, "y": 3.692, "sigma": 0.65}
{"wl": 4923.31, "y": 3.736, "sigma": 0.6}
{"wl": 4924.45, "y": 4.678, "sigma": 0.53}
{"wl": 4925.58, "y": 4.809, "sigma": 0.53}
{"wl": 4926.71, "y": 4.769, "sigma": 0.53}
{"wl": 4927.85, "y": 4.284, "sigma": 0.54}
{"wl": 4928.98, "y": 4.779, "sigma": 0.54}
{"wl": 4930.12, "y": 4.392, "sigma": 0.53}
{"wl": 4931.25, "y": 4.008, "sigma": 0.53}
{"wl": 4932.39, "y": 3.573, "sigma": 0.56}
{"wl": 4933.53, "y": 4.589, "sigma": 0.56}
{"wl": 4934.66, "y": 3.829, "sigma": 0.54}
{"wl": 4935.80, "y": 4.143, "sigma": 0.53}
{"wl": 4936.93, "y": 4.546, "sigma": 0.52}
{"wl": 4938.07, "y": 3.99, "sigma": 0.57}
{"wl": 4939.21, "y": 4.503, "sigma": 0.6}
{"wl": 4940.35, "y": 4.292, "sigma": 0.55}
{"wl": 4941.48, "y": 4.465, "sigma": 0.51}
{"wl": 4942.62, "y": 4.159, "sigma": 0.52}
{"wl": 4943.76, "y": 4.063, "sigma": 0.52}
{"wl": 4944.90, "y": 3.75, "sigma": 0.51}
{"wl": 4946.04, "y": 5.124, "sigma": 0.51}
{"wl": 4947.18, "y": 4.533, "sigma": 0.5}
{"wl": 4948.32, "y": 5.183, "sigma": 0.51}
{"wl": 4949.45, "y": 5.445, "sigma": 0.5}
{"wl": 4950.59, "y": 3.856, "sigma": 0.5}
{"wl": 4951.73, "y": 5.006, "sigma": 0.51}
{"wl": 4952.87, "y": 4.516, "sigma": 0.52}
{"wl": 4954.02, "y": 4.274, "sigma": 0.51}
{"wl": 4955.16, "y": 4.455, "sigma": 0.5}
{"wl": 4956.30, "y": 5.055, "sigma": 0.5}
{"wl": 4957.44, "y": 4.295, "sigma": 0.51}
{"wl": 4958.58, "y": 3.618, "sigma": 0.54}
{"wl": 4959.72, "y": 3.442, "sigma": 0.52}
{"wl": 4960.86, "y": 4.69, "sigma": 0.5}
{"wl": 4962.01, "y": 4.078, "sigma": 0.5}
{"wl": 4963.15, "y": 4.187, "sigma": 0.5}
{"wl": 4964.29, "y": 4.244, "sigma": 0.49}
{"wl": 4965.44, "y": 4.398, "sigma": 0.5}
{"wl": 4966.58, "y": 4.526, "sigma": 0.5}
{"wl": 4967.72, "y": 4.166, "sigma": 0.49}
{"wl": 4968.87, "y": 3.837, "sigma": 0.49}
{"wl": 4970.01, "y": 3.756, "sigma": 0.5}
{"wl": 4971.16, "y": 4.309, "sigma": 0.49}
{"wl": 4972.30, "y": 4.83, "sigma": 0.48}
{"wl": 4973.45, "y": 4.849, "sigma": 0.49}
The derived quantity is -3.98 AA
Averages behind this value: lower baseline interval 3.59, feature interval 4.23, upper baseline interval 4.13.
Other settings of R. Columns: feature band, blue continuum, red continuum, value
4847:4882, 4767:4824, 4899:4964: 3.84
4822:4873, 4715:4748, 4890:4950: 4.89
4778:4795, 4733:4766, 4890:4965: 0.66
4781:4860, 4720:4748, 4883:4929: 2.75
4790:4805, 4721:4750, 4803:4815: 0.45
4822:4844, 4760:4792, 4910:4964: 0.69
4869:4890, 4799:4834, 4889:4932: 0.58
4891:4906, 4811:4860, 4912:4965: -0.09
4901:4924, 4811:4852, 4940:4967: 0.96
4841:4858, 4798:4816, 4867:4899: 0.46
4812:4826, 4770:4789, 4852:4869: -1.74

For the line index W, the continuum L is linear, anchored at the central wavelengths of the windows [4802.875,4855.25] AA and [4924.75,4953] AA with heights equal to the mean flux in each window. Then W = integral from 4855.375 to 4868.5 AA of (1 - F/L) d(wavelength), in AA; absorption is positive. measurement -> 2.9 AA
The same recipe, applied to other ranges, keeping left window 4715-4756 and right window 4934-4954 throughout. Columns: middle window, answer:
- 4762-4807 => 0.9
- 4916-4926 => 0.8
